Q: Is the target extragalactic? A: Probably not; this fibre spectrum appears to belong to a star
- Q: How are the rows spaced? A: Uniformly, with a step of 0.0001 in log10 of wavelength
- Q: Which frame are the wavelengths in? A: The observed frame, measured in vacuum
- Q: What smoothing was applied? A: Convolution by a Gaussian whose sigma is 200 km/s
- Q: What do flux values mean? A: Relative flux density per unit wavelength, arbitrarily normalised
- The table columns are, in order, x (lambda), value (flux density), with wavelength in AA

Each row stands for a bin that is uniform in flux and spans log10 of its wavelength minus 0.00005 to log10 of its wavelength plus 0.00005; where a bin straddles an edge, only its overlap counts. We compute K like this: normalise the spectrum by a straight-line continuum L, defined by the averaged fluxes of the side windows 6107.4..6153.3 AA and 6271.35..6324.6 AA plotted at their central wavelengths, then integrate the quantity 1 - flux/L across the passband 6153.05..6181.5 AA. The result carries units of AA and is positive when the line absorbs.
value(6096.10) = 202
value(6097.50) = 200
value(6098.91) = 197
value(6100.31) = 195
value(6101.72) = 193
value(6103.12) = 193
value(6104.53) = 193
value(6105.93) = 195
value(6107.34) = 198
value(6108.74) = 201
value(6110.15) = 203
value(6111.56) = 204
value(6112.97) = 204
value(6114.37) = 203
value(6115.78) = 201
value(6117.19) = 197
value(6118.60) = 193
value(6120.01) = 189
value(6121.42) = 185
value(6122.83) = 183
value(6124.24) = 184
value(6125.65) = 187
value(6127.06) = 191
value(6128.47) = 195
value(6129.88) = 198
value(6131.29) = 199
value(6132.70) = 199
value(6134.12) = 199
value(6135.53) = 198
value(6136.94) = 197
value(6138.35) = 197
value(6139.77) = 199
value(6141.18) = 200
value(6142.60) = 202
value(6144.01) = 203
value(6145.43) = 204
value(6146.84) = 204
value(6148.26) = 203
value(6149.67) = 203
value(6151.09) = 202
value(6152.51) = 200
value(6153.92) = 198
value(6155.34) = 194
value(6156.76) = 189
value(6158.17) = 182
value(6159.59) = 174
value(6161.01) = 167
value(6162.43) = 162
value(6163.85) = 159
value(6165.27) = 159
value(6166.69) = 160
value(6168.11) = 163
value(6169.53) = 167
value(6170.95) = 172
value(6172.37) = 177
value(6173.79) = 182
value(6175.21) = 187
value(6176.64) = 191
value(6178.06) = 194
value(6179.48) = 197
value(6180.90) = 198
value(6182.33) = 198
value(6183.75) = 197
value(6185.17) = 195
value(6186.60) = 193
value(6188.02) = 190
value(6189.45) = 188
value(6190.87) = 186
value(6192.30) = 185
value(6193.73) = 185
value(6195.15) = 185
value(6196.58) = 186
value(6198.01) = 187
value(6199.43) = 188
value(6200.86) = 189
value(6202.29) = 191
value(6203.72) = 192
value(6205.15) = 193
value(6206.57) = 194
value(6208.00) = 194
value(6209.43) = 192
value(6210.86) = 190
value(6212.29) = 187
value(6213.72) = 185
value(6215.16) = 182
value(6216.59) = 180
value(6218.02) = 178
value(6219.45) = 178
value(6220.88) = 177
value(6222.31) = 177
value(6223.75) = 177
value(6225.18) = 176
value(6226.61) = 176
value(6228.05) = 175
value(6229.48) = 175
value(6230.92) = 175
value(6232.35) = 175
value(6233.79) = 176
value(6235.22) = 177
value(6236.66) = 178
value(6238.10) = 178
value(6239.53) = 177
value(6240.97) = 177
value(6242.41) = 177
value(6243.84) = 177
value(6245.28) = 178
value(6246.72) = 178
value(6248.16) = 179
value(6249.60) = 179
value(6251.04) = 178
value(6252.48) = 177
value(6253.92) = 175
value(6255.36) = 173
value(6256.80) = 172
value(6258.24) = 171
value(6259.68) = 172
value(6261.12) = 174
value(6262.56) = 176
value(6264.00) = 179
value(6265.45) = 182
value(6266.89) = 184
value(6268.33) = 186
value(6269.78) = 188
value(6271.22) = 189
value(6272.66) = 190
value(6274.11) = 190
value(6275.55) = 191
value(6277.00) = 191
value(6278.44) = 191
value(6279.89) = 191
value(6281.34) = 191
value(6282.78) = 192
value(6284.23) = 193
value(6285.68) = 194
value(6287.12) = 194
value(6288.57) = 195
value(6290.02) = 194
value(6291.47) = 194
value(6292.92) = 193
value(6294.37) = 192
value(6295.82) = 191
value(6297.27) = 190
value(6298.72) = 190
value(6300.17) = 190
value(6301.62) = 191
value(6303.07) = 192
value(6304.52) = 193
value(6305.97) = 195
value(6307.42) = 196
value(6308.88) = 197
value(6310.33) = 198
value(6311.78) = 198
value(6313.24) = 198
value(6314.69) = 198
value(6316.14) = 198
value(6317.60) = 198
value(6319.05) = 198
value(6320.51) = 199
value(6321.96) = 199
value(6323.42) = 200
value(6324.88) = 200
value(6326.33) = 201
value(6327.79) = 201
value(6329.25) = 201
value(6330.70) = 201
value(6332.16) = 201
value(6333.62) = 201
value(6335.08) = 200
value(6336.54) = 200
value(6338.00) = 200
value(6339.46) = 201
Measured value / 2.6 AA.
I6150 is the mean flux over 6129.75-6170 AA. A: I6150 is 189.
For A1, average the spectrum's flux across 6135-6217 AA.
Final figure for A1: 188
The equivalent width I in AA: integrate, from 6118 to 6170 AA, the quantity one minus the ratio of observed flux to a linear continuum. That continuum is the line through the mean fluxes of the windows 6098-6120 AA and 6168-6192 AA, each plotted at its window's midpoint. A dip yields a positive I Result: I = 1.0 AA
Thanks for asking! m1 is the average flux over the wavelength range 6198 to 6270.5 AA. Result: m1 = 180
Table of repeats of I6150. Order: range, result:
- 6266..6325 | 193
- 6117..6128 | 188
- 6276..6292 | 193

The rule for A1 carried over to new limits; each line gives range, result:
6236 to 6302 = 184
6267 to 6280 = 189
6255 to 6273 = 180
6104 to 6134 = 195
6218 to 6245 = 177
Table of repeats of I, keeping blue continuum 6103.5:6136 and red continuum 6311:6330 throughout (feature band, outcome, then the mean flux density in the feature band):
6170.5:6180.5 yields 0.5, 187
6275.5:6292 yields 0.5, 193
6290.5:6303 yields 0.5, 191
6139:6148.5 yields -0.3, 202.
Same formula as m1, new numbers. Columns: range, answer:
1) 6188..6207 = 188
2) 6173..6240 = 185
